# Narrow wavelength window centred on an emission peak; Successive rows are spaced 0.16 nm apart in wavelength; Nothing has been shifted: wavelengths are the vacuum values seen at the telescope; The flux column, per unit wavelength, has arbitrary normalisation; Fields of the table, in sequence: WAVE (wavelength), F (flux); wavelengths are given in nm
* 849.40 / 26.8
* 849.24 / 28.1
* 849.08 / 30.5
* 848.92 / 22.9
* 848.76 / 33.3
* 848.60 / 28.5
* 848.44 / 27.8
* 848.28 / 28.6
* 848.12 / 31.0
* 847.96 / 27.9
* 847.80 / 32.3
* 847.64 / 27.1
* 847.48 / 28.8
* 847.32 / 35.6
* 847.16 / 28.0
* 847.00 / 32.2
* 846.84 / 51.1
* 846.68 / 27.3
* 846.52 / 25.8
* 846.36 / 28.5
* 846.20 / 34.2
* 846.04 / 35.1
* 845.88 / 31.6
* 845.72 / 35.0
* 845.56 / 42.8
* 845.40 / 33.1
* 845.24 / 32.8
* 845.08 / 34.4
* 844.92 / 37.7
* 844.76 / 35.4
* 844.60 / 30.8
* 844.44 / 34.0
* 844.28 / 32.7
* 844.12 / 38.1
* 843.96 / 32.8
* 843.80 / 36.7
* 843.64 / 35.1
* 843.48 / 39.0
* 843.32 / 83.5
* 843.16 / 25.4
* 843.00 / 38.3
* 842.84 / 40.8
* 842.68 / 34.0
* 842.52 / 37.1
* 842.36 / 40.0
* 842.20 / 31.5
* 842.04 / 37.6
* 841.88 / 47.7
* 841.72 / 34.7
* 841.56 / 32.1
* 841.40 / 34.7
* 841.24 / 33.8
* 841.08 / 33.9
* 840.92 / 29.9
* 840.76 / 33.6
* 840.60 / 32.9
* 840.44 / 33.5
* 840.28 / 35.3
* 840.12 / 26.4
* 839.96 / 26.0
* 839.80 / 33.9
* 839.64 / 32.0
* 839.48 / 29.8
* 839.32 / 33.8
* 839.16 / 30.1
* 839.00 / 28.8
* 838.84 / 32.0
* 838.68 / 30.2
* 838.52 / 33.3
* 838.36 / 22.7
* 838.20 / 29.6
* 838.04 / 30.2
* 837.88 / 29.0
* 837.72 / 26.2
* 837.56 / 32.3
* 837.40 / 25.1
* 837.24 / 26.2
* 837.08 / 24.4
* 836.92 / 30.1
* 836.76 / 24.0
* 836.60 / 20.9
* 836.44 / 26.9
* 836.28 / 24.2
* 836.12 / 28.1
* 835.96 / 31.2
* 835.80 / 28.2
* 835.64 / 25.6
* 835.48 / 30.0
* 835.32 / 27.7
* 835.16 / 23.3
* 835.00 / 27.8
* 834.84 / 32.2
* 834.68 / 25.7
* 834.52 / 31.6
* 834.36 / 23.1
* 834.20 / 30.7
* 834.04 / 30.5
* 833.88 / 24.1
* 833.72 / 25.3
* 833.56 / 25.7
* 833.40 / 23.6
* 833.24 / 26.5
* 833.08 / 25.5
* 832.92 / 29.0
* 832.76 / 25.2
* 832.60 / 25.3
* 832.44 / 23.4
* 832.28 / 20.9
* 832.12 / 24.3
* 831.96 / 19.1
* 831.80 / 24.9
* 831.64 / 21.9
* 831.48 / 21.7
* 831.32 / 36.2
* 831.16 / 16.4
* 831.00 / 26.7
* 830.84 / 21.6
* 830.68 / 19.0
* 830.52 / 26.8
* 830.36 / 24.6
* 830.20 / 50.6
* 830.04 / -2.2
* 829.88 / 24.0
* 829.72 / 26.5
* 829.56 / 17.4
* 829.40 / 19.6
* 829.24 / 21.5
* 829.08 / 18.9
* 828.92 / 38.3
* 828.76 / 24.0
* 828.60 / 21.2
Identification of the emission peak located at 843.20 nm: Mg II 2798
